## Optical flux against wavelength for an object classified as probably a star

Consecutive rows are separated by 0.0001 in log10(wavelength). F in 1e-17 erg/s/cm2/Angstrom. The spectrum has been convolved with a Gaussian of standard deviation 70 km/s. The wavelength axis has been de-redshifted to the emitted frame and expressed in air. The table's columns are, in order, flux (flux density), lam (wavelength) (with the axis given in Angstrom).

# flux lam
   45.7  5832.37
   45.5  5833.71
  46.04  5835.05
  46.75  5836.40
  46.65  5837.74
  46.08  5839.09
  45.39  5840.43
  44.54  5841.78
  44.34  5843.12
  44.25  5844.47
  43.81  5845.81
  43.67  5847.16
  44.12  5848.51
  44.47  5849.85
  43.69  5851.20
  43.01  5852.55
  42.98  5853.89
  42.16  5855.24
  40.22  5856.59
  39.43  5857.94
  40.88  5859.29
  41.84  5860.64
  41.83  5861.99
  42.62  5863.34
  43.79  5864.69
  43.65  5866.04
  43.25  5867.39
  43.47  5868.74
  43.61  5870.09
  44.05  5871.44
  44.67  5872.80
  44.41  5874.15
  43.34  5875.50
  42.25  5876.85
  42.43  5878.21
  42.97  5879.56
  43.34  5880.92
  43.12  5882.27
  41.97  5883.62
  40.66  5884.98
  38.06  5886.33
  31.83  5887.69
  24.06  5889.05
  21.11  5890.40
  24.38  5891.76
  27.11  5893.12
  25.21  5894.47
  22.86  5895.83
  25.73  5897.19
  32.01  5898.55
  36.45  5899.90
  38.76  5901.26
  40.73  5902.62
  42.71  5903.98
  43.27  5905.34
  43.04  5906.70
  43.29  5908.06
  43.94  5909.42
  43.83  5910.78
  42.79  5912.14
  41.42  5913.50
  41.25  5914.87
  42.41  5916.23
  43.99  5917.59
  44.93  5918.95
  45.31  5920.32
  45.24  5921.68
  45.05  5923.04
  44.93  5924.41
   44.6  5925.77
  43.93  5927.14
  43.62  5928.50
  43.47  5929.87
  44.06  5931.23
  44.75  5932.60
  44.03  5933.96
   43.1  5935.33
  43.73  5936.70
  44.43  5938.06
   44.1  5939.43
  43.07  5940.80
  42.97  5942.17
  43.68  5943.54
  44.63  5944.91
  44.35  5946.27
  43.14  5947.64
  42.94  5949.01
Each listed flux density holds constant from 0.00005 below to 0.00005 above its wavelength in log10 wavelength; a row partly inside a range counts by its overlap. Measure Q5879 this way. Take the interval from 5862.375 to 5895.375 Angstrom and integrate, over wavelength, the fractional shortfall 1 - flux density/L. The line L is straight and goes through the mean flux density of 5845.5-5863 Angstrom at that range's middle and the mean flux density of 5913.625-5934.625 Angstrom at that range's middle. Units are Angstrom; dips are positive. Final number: 3.4 Angstrom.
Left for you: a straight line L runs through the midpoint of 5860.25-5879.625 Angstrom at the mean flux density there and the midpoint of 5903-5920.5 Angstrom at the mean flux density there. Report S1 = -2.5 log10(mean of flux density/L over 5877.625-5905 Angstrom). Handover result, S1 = 0.25 mag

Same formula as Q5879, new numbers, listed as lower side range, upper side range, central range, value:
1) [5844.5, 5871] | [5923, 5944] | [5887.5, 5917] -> 5.4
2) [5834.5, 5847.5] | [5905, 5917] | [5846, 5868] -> 1.0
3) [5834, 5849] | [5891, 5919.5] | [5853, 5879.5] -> -0.4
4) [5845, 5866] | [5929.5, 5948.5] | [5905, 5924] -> 0.0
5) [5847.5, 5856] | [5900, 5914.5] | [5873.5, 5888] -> 0.4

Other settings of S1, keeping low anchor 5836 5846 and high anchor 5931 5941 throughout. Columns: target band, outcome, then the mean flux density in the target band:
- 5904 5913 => 0.03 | 43.3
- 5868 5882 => 0.03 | 43.4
